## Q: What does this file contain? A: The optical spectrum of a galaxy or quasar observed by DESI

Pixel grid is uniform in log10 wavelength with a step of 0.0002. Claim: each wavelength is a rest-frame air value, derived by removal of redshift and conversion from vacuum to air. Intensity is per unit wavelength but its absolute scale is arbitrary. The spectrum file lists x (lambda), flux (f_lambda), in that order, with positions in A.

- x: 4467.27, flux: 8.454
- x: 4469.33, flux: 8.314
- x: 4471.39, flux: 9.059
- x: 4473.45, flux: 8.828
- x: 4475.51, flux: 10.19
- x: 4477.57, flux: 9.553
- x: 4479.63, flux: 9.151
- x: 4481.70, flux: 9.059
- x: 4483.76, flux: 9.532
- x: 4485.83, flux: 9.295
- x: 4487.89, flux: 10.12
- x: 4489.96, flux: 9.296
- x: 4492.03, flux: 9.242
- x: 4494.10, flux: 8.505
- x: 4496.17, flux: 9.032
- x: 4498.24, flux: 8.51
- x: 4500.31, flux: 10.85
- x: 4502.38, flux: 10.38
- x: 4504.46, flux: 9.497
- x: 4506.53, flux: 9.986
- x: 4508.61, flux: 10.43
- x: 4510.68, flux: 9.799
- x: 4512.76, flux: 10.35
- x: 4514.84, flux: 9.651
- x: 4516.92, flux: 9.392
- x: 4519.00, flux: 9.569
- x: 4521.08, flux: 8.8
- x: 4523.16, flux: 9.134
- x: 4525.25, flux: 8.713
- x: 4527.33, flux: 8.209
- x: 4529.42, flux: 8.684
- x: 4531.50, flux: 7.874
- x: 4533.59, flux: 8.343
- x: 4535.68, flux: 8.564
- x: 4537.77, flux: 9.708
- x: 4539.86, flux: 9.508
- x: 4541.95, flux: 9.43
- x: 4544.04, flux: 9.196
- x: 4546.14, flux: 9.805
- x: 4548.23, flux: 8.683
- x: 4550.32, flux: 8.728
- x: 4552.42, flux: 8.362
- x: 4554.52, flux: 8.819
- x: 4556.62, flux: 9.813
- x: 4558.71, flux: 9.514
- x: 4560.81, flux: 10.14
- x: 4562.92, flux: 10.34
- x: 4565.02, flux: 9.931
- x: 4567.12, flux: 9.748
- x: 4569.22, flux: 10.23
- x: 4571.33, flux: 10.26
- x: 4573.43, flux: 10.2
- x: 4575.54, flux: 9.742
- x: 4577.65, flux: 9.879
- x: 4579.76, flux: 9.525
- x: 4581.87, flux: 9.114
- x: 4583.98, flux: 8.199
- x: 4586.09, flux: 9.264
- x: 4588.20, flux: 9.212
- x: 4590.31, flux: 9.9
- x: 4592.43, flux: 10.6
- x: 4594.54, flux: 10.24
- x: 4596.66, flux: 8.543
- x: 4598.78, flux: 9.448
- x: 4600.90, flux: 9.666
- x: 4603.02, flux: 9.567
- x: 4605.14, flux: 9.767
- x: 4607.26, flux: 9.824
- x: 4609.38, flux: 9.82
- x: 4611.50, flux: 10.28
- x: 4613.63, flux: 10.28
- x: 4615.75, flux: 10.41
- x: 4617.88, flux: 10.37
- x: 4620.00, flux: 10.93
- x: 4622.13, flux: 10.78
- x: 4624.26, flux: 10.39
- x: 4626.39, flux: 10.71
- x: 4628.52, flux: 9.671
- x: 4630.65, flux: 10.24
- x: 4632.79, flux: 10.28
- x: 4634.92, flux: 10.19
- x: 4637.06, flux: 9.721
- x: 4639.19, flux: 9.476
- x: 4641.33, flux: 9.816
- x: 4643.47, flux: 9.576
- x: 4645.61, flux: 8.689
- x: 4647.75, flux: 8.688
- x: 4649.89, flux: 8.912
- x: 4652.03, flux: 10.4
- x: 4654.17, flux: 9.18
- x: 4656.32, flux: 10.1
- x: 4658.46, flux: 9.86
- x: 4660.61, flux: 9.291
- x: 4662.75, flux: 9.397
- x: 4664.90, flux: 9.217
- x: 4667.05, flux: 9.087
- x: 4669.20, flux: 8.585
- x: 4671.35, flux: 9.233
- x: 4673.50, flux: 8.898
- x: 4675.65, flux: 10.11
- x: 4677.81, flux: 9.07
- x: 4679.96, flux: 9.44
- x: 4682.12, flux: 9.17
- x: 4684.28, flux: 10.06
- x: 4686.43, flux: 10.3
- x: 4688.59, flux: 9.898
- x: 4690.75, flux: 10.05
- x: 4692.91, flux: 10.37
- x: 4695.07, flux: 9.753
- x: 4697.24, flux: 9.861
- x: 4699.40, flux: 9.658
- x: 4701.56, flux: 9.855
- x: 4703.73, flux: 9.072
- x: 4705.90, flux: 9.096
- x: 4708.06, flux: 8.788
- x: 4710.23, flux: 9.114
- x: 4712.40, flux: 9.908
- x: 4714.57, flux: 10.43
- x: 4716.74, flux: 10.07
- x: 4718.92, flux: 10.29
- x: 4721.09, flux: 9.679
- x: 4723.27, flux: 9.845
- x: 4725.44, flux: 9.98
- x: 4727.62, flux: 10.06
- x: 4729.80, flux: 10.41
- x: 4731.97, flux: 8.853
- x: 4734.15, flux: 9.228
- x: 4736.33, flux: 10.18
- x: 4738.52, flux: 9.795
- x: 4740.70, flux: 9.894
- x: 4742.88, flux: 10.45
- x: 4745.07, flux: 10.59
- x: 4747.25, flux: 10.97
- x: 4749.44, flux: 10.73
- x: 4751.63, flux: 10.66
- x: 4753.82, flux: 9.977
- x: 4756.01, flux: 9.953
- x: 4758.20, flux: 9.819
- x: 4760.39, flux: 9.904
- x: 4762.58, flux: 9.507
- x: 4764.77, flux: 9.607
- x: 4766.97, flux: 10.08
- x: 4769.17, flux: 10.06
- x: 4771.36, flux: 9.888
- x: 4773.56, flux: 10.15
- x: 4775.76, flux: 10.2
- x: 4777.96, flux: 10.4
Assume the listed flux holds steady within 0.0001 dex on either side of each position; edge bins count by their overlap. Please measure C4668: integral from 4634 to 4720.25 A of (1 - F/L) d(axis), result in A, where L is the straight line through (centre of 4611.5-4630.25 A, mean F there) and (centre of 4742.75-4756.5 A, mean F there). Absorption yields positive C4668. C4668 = 7.3 A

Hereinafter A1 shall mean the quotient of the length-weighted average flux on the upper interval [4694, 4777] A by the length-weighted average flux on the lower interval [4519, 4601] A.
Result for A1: 1.1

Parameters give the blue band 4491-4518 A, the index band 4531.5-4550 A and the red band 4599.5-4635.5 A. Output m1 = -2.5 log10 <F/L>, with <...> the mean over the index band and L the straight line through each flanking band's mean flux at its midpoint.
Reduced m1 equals 0.088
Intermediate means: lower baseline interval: 9.66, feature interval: 9.07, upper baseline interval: 10.2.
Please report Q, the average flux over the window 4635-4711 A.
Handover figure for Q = 9.49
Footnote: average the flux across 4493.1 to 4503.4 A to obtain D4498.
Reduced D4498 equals 9.46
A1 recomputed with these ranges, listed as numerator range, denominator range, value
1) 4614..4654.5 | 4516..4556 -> 1.11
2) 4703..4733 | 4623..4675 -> 1.01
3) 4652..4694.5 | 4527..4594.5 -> 1.02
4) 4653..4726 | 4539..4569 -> 1.02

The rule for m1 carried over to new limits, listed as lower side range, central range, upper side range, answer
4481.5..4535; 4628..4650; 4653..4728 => -0.007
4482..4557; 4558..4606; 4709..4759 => -0.024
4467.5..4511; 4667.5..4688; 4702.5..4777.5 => 0.042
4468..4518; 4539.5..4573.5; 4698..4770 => 0.005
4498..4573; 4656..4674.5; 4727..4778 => 0.061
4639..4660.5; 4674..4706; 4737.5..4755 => 0.014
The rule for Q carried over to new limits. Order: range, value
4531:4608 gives 9.46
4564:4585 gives 9.68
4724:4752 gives 10.1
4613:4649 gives 10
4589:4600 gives 9.73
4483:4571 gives 9.38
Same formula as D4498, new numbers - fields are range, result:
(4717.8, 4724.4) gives 9.93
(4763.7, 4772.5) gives 9.91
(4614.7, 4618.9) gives 10.4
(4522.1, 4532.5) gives 8.53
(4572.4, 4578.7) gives 9.93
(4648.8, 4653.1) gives 9.66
